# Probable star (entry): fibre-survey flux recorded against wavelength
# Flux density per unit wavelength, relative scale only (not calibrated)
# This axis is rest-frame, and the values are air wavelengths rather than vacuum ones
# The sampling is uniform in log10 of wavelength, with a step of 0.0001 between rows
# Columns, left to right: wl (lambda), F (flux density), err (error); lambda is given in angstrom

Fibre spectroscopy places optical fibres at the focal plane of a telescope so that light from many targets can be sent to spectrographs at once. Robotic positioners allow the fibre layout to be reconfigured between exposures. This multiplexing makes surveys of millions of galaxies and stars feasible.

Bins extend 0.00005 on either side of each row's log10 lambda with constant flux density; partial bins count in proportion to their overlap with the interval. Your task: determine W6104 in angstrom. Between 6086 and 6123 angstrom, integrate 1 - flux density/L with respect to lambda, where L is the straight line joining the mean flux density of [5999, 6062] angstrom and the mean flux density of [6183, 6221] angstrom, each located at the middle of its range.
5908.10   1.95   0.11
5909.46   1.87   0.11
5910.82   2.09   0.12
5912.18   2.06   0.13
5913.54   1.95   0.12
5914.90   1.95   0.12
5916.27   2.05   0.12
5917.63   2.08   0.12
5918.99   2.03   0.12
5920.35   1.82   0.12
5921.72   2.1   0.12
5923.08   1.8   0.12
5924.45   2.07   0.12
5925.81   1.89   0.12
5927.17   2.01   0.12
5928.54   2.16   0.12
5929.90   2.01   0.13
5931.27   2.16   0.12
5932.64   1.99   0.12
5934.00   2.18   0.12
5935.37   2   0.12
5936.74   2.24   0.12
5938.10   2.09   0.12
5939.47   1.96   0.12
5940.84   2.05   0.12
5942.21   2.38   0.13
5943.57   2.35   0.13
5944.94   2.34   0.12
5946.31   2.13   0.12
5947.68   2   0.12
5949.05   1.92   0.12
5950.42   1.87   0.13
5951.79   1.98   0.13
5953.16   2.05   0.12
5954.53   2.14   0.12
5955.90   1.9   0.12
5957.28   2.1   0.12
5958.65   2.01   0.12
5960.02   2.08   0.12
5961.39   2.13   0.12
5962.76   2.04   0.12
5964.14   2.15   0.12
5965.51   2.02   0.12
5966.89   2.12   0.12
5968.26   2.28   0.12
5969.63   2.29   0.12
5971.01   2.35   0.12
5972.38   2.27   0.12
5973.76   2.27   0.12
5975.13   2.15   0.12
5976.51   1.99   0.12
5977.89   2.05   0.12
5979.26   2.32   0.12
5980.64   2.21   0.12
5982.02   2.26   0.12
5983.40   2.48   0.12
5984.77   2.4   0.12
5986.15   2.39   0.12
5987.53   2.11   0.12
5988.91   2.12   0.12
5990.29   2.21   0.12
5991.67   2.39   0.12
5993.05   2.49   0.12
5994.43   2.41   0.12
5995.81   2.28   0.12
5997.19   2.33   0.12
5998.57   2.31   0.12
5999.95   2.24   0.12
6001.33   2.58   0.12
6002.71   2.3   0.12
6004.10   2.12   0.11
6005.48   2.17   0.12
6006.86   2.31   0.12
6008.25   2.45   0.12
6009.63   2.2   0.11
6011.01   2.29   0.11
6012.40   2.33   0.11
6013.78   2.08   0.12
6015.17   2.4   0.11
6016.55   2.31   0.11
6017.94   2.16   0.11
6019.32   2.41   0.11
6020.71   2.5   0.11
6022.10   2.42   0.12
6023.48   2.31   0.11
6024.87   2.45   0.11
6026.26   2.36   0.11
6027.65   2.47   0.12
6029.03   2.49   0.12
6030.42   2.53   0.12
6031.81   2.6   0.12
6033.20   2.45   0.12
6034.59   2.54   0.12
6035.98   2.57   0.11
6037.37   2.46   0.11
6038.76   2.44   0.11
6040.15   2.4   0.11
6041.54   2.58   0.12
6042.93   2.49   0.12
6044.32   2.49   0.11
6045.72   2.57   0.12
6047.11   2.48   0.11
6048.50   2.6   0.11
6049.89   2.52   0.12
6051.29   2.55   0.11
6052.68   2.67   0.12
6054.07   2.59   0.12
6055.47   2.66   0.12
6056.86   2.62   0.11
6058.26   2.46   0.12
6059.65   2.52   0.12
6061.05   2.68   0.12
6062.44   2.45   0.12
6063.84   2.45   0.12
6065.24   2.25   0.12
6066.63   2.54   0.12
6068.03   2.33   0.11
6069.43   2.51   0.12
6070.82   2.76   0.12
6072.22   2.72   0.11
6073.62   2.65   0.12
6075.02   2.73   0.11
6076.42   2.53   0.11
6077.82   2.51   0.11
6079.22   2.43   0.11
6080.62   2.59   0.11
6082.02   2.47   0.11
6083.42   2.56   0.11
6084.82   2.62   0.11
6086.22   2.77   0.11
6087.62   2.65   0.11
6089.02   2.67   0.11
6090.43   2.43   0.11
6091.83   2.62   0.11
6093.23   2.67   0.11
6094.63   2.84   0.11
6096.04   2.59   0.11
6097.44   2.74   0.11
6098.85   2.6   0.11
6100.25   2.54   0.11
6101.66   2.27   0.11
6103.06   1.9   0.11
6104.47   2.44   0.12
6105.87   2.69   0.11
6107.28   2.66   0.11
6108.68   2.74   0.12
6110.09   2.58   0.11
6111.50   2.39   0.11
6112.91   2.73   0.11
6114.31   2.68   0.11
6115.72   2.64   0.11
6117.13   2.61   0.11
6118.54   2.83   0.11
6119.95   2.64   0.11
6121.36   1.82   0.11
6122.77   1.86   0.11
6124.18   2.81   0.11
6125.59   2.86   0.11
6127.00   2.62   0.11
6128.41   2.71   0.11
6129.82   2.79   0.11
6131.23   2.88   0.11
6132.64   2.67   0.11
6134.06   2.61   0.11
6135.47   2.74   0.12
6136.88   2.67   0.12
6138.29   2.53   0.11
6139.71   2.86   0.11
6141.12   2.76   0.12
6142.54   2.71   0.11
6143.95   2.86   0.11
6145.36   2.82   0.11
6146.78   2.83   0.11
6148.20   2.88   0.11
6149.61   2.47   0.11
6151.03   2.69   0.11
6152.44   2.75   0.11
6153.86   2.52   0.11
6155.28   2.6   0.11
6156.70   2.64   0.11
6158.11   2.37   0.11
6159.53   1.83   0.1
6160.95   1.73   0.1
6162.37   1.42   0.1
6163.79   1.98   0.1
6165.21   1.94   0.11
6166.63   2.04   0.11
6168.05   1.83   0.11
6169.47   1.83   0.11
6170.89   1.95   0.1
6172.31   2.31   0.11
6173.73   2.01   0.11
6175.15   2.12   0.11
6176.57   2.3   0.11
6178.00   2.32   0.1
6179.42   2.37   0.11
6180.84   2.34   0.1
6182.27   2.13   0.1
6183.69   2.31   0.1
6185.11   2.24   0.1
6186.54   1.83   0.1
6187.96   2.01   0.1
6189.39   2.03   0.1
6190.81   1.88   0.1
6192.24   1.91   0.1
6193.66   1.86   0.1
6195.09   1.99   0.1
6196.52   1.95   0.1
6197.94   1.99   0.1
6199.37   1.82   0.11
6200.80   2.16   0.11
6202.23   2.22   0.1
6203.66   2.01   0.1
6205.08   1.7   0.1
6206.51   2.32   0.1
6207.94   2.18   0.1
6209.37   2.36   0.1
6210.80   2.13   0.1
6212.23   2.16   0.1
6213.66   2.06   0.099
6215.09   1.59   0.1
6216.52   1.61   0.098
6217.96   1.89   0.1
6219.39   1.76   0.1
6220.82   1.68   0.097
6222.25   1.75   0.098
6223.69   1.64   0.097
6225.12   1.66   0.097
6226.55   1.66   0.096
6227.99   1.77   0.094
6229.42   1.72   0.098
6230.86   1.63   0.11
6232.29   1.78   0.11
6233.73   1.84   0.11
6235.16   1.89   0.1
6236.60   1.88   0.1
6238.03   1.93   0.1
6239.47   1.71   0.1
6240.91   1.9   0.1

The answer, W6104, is -4.9 angstrom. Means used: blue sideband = 2.44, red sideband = 1.99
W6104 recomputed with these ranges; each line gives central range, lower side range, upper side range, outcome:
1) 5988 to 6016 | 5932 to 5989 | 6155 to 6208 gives -2.2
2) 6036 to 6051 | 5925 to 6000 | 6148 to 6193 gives -2.4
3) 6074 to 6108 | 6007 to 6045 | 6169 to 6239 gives -4.7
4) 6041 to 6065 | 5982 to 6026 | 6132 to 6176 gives -2.1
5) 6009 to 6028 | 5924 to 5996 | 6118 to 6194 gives -1.0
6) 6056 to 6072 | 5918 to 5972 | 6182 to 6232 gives -4.0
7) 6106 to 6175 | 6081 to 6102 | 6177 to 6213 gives -3.0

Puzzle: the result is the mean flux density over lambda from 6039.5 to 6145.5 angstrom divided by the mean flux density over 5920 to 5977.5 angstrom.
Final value 1.2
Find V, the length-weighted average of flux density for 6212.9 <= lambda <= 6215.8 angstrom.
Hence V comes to 1.83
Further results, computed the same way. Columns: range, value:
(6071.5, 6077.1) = 2.66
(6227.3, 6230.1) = 1.75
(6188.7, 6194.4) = 1.92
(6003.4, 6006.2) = 2.15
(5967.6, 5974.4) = 2.29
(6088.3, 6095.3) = 2.65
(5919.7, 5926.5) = 1.94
